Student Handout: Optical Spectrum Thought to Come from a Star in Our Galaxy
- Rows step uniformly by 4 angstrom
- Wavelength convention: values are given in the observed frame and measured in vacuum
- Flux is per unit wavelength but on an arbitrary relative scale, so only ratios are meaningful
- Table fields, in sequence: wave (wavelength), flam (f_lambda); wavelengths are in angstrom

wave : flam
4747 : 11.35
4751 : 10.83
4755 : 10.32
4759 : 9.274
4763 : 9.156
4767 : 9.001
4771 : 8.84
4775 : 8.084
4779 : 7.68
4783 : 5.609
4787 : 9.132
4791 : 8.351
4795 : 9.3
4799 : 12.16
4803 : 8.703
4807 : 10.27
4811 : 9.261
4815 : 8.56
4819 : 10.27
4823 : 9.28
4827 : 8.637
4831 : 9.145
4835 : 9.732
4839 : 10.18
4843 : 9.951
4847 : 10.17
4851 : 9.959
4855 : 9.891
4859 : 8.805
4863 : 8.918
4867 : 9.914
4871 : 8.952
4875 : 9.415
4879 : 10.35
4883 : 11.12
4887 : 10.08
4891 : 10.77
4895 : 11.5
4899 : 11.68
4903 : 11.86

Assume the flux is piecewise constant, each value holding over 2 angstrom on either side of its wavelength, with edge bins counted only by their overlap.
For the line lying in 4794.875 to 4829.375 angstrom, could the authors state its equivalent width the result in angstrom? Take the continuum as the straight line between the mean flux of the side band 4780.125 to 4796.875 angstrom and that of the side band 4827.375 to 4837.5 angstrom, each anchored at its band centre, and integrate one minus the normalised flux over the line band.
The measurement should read -3.5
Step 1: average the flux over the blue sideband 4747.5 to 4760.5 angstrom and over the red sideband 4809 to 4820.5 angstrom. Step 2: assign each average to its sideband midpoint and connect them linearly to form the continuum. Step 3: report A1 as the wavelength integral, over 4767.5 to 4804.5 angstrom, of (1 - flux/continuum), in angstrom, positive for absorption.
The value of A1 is 4.2 angstrom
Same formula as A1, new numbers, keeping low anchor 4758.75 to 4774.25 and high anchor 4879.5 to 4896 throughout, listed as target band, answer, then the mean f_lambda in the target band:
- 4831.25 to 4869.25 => 1.9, 9.69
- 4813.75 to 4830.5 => 1.0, 9.21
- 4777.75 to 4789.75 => 2.2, 7.52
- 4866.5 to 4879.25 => 1.2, 9.53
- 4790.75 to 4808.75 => -0.8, 9.89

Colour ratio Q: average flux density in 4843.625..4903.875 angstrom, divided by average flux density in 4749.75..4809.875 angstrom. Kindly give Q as 1.12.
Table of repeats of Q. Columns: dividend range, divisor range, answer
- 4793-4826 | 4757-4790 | 1.16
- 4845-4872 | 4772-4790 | 1.23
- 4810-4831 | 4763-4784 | 1.14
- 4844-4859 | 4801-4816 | 1.07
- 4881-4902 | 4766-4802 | 1.28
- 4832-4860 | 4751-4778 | 1.07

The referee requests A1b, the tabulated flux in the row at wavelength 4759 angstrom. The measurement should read 9.274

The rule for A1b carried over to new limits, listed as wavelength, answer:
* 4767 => 9.001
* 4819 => 10.27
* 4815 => 8.56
